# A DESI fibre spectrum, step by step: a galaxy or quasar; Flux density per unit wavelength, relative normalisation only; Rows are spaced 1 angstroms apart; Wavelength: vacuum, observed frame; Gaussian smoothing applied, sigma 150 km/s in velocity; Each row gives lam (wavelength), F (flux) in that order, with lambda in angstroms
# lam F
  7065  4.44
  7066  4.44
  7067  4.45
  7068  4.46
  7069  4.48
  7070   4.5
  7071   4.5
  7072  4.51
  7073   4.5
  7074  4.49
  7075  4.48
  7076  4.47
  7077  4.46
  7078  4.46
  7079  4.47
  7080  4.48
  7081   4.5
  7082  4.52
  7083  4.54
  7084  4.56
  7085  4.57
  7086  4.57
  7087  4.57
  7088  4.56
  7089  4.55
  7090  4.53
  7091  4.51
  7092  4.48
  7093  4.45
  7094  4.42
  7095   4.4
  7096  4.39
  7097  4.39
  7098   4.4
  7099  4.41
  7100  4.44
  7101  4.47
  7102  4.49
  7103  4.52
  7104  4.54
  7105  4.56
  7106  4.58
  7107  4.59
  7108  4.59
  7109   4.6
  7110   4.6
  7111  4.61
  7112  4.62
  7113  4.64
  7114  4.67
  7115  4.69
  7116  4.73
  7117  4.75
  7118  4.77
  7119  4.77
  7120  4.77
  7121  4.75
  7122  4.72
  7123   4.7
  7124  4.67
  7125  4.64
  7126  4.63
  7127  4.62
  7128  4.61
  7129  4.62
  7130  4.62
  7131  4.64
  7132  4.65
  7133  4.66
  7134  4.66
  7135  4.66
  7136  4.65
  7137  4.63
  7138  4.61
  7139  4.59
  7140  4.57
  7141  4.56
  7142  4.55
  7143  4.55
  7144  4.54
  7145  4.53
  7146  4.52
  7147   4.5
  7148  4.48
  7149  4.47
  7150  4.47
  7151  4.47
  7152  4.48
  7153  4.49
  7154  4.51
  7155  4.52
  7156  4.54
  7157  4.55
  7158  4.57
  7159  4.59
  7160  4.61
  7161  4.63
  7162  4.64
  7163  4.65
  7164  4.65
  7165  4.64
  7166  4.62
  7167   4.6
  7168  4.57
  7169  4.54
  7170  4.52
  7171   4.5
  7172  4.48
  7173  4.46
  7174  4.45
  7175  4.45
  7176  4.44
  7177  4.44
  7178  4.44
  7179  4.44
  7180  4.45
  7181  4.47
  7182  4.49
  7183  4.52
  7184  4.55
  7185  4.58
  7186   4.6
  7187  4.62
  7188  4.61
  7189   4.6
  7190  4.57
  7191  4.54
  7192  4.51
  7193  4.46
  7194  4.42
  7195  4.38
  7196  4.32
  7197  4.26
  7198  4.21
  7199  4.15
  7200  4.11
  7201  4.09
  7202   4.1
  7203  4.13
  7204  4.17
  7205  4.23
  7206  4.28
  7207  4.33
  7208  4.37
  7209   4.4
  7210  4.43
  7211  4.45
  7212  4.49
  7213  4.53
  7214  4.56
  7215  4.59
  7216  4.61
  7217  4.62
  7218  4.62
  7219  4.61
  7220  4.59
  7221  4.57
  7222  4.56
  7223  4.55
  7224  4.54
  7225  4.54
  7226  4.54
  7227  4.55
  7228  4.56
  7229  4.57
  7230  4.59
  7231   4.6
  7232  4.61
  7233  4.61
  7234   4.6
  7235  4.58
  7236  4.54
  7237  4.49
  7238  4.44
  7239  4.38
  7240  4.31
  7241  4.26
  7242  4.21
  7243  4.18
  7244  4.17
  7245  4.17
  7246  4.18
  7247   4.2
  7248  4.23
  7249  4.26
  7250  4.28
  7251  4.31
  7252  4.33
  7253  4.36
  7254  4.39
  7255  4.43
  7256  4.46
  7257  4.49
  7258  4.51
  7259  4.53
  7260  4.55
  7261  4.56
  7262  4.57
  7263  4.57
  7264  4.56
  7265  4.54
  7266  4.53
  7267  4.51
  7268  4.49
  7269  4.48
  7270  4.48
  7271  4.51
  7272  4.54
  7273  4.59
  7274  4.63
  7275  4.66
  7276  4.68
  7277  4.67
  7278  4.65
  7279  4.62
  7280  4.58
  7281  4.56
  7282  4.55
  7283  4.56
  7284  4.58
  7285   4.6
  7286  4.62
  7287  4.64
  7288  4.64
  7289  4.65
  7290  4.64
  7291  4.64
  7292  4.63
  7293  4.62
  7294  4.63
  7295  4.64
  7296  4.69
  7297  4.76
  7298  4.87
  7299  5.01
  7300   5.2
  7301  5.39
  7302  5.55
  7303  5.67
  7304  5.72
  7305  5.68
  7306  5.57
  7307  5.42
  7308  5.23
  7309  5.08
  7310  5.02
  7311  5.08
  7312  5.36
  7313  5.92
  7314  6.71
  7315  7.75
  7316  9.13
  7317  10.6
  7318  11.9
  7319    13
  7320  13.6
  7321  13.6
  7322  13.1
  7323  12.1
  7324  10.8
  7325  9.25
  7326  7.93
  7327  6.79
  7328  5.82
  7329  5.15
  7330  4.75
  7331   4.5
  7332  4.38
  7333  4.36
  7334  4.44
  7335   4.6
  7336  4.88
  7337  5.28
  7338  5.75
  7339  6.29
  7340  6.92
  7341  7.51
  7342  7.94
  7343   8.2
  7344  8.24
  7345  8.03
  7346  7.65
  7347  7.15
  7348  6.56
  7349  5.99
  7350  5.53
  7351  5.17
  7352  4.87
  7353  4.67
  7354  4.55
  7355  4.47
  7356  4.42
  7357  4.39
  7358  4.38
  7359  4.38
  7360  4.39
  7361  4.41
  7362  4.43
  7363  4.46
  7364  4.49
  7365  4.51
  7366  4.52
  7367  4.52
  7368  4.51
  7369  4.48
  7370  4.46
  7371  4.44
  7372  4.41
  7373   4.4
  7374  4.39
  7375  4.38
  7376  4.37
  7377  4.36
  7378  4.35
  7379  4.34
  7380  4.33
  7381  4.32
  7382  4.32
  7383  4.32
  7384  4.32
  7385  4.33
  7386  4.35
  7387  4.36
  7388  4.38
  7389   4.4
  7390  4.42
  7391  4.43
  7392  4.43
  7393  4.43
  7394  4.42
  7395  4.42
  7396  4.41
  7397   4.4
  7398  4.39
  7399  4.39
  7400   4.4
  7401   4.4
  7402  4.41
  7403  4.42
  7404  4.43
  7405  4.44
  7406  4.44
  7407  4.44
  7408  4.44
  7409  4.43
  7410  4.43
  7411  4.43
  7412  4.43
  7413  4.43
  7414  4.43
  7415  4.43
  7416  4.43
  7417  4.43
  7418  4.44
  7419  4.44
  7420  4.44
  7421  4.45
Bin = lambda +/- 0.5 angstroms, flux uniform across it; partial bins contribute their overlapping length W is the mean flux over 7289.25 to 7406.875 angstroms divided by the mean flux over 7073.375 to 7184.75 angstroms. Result 1.23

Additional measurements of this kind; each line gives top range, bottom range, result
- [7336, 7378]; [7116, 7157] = 1.15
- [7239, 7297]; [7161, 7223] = 1.01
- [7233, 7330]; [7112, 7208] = 1.22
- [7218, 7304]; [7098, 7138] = 0.99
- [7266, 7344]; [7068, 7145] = 1.32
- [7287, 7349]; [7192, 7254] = 1.51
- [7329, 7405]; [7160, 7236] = 1.09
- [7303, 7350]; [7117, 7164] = 1.57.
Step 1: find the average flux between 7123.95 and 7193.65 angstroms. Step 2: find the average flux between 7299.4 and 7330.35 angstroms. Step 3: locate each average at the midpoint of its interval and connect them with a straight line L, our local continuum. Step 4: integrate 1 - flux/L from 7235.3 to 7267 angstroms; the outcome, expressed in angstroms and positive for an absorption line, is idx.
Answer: 10.0 angstroms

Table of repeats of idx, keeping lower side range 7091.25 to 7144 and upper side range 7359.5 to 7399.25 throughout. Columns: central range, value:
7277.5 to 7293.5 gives -0.50 angstroms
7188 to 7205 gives 0.81 angstroms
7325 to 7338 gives -2.85 angstroms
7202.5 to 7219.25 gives 0.34 angstroms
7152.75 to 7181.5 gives 0.15 angstroms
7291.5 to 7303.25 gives -1.30 angstroms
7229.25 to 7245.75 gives 0.32 angstroms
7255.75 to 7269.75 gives -0.11 angstroms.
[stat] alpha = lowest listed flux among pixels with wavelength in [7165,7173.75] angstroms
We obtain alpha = 4.46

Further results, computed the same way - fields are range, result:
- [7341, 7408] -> 4.32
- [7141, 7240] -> 4.09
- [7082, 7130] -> 4.39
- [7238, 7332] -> 4.17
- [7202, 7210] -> 4.1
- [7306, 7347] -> 4.36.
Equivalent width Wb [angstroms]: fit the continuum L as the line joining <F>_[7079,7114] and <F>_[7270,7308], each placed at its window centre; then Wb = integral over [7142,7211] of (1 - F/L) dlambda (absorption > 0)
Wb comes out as 2.8 angstroms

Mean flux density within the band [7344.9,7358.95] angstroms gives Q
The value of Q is 5.45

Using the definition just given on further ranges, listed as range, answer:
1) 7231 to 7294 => 4.49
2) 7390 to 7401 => 4.41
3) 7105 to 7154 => 4.61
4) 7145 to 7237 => 4.49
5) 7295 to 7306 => 5.24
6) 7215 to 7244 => 4.51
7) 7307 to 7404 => 5.75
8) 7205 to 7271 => 4.46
